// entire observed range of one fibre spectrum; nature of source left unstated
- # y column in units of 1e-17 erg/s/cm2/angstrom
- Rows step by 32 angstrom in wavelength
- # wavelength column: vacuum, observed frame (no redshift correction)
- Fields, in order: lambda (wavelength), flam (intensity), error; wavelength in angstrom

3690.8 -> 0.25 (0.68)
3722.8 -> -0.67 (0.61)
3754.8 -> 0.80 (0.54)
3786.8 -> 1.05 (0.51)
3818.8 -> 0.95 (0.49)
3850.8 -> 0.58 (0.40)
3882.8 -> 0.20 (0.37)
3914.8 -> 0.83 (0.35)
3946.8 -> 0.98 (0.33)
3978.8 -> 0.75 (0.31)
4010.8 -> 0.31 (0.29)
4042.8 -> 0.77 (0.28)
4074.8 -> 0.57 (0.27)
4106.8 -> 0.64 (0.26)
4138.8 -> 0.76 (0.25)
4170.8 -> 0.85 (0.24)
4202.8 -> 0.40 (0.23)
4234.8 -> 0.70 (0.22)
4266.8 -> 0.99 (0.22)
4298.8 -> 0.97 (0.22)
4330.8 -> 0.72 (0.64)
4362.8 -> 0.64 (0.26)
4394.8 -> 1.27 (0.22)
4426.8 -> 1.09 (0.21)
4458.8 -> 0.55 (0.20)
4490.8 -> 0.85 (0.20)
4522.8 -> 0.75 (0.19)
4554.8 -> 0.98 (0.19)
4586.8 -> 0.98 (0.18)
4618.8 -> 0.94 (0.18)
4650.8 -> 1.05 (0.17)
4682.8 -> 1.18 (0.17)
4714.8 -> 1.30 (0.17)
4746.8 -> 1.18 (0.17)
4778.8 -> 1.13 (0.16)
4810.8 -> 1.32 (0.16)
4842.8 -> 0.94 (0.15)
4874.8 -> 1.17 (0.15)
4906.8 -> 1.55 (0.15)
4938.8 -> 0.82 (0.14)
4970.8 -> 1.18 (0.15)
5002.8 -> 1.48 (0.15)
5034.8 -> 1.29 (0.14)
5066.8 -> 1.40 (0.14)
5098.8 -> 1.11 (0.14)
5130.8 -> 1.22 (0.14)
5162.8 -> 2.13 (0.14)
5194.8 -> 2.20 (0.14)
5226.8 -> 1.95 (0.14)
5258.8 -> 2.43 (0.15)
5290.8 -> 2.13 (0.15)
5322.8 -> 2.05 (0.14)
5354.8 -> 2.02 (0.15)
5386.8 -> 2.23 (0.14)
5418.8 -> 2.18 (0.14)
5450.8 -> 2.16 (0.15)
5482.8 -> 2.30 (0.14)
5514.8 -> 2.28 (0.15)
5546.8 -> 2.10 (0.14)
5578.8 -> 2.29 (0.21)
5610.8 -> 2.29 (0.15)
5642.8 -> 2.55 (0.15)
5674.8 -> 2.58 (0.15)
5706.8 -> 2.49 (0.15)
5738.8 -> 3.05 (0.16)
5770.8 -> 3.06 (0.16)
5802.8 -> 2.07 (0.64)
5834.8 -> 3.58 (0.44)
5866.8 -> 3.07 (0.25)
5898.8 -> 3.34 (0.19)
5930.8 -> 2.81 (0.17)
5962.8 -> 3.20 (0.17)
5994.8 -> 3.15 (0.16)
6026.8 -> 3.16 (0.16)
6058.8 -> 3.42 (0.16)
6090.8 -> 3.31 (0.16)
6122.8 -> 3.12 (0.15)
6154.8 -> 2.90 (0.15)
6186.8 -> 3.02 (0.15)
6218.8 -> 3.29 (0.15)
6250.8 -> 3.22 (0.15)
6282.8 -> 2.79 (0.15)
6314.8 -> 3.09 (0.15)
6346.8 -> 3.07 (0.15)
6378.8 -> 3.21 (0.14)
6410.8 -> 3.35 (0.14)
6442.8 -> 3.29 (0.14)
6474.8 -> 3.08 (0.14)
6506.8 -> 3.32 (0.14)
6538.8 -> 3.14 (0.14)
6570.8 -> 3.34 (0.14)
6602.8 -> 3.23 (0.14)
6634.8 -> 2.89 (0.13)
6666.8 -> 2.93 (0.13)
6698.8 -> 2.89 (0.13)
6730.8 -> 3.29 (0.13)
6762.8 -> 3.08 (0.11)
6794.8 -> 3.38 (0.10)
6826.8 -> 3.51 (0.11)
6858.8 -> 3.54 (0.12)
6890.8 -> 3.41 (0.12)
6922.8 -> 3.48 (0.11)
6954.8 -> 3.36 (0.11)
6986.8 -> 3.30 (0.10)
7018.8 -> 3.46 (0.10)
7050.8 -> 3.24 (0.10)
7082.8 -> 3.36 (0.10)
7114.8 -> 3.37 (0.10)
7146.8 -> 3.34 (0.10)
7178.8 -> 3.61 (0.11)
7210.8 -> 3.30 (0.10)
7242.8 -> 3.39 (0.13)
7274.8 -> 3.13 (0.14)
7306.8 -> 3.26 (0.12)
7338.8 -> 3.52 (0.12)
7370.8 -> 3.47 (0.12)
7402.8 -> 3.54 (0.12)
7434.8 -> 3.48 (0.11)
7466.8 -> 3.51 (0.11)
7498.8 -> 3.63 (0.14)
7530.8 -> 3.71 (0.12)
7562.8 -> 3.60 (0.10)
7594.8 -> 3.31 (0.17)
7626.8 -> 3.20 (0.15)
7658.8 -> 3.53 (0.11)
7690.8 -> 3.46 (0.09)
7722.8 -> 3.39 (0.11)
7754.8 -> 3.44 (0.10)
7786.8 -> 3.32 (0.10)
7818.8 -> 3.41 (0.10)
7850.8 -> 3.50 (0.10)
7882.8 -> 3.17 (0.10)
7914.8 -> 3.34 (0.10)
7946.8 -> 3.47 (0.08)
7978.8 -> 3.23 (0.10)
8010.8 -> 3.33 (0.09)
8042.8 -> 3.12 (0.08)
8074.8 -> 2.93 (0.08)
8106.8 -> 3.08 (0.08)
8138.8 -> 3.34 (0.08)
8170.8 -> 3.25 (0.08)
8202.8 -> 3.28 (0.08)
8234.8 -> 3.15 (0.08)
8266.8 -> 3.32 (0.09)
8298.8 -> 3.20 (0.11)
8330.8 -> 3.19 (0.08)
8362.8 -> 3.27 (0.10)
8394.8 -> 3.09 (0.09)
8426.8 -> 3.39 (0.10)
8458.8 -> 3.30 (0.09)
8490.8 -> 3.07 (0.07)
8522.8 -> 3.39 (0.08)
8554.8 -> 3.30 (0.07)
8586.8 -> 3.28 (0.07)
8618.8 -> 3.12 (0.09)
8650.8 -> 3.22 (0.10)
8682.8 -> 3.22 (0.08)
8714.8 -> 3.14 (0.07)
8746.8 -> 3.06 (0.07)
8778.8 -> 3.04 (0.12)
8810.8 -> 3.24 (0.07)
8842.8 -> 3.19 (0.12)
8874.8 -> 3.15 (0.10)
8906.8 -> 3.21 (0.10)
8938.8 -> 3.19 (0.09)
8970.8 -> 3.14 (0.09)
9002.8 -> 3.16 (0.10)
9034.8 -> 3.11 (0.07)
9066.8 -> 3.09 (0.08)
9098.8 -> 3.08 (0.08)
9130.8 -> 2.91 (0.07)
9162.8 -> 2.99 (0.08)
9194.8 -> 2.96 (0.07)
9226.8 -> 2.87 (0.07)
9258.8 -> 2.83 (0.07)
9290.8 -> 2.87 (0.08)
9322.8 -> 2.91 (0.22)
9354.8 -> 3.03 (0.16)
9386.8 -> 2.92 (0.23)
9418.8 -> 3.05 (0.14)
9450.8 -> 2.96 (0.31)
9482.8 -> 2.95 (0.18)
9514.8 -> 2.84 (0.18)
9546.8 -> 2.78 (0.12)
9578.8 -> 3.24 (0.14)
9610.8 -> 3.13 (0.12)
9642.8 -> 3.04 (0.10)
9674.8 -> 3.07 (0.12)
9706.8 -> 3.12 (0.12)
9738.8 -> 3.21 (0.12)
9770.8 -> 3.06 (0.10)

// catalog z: 0.293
